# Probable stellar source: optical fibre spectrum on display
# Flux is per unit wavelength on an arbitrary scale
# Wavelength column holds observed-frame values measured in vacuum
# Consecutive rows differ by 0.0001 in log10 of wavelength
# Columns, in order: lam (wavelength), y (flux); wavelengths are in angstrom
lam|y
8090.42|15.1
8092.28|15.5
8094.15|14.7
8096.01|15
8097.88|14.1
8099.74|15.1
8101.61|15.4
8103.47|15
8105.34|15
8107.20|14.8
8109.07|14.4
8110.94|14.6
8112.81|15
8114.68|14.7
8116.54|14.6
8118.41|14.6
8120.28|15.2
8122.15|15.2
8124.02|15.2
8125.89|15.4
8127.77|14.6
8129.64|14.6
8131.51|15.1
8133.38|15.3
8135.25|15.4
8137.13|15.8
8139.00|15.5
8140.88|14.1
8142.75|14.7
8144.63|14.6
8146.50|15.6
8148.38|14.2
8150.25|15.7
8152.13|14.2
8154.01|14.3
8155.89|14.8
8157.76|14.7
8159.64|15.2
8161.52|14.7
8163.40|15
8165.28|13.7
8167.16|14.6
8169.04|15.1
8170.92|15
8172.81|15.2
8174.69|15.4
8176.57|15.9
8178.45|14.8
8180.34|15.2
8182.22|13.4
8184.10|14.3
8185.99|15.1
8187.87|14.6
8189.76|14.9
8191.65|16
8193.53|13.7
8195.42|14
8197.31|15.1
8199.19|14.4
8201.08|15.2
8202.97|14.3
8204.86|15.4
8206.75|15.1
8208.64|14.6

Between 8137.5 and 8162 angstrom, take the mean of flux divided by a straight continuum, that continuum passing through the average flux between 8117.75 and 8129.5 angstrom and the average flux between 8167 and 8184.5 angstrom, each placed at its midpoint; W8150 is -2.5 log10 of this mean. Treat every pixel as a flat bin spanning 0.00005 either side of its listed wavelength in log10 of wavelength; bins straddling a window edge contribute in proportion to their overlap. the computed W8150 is 0.01 mag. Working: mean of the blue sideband 15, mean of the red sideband 14.9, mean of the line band 14.8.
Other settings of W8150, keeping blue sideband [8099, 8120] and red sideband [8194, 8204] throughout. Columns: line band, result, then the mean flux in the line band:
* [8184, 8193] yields -0.03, 15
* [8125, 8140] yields -0.03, 15.2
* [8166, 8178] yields -0.04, 15.2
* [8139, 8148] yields 0.00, 14.8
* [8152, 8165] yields 0.00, 14.7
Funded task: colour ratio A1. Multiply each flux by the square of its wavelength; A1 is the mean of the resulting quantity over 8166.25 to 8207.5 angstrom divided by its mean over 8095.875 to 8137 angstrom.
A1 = 1.01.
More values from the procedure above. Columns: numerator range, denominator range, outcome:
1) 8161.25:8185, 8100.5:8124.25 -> 1.01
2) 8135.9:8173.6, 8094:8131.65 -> 1.01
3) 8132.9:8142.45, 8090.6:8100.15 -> 1.03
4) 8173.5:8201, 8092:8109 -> 1.01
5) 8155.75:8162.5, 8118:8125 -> 0.99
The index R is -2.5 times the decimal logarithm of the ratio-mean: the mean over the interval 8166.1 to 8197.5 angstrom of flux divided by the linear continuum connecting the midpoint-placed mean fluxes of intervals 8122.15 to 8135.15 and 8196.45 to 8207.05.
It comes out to 0.01 mag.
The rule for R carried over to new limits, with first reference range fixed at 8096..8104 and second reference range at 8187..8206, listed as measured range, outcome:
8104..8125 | 0.00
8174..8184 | -0.01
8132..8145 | -0.02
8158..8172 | 0.00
